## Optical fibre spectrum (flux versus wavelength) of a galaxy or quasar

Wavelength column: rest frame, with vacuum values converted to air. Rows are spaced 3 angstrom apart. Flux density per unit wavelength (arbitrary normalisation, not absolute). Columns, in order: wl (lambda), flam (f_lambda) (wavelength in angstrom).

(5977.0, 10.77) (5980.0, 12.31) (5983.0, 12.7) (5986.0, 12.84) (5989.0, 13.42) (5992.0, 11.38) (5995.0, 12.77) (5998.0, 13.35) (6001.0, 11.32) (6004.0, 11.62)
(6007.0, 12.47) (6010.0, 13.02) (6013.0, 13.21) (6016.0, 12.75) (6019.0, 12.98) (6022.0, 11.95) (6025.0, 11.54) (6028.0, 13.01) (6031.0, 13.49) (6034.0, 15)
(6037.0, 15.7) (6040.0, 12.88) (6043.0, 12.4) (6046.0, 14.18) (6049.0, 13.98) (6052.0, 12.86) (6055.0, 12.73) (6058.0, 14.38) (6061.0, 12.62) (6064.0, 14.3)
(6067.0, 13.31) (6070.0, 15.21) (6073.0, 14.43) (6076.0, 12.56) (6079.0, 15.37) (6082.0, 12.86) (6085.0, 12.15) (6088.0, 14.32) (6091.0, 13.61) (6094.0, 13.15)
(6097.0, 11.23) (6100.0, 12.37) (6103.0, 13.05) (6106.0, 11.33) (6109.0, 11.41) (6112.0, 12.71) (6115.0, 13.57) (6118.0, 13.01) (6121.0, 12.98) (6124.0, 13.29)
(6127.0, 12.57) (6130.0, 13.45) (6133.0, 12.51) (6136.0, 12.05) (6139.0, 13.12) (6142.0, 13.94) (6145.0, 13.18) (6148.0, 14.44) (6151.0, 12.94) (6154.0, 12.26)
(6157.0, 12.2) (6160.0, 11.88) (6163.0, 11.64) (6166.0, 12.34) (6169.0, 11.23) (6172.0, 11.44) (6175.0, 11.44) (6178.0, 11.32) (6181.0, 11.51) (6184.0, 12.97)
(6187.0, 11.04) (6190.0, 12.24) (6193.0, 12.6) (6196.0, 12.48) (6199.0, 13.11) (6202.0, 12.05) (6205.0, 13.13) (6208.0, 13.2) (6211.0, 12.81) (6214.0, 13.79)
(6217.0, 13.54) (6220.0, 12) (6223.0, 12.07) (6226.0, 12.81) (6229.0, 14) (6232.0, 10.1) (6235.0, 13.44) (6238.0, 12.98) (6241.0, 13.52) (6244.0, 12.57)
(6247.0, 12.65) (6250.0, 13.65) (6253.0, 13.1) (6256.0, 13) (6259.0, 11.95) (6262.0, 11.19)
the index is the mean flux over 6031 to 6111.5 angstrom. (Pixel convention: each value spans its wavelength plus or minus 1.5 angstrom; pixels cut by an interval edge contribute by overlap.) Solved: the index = 13.4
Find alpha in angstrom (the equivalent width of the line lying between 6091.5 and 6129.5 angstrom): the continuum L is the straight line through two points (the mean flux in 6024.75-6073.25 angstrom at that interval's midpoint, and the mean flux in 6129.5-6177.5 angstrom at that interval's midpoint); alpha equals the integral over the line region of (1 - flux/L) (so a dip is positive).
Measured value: 1.03 angstrom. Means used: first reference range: 13.7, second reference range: 12.5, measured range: 12.6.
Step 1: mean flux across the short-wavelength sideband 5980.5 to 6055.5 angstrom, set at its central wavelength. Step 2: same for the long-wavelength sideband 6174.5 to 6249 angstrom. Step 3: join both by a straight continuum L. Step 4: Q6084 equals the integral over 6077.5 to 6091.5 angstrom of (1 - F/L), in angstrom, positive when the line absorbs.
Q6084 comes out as -0.9 angstrom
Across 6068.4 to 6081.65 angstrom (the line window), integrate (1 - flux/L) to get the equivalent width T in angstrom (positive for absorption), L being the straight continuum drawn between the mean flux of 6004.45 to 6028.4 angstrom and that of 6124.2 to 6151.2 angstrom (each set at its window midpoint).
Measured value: -1.5 angstrom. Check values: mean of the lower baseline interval 12.6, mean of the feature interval 14.3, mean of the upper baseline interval 13.2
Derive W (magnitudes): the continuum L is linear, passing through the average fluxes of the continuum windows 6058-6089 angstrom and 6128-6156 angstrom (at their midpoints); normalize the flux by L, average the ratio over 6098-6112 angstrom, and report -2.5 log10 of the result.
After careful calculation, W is 0.11 mag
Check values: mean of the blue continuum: 13.7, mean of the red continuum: 13.1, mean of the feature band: 12.1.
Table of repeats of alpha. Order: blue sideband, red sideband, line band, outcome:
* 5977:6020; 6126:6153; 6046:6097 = -2.9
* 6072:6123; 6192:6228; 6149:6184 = 2.6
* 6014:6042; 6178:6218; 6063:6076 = -1.0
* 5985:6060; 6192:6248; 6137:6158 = -0.5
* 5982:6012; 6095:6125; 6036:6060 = -2.1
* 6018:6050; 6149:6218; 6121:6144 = -0.6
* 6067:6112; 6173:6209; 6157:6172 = 0.8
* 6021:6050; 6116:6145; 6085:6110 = 1.1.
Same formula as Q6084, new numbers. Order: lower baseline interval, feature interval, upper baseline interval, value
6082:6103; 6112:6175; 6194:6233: 0.6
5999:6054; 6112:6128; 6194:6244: -0.2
